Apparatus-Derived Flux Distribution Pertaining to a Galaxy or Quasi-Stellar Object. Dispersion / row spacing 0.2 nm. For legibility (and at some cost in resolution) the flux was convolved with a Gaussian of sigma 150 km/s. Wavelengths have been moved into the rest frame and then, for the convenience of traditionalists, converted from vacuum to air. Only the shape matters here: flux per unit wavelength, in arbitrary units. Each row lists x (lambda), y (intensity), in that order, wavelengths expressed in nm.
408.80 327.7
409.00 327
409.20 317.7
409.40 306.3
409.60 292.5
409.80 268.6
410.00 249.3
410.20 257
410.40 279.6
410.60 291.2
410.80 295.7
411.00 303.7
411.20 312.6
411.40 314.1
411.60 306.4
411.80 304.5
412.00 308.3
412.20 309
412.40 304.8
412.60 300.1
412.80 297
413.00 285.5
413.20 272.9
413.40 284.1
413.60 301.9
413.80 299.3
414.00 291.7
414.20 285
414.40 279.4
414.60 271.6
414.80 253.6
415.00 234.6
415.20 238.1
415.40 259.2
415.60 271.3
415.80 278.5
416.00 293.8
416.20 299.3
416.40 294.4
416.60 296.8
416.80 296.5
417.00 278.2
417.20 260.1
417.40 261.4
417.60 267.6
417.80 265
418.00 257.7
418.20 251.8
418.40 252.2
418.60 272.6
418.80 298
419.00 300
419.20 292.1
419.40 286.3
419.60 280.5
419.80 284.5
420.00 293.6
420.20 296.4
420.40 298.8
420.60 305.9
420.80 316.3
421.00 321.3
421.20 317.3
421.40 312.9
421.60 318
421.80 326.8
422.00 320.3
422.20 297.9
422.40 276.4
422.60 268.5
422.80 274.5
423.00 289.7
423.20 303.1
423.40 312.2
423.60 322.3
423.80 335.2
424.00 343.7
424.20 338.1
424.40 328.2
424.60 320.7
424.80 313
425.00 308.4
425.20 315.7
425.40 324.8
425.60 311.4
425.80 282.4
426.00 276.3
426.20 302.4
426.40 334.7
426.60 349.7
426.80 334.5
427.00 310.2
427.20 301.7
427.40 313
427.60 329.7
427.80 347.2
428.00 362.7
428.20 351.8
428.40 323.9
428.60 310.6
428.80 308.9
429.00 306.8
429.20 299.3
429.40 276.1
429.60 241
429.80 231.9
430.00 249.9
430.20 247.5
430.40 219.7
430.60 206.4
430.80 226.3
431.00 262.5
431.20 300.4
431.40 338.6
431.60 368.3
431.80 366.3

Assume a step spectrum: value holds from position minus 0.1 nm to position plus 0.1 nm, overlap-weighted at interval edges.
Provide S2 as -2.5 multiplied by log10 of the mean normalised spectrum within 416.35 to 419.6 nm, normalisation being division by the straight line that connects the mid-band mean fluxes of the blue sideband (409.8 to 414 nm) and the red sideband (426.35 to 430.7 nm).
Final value 0.069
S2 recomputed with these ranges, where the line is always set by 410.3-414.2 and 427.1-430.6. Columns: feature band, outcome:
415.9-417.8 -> 0.05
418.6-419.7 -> 0.02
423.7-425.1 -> -0.11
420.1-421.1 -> -0.04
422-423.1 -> 0.04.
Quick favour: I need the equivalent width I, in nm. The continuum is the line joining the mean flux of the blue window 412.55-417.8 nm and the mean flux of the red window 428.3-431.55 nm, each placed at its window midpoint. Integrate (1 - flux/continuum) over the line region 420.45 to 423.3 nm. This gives -0.28 nm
